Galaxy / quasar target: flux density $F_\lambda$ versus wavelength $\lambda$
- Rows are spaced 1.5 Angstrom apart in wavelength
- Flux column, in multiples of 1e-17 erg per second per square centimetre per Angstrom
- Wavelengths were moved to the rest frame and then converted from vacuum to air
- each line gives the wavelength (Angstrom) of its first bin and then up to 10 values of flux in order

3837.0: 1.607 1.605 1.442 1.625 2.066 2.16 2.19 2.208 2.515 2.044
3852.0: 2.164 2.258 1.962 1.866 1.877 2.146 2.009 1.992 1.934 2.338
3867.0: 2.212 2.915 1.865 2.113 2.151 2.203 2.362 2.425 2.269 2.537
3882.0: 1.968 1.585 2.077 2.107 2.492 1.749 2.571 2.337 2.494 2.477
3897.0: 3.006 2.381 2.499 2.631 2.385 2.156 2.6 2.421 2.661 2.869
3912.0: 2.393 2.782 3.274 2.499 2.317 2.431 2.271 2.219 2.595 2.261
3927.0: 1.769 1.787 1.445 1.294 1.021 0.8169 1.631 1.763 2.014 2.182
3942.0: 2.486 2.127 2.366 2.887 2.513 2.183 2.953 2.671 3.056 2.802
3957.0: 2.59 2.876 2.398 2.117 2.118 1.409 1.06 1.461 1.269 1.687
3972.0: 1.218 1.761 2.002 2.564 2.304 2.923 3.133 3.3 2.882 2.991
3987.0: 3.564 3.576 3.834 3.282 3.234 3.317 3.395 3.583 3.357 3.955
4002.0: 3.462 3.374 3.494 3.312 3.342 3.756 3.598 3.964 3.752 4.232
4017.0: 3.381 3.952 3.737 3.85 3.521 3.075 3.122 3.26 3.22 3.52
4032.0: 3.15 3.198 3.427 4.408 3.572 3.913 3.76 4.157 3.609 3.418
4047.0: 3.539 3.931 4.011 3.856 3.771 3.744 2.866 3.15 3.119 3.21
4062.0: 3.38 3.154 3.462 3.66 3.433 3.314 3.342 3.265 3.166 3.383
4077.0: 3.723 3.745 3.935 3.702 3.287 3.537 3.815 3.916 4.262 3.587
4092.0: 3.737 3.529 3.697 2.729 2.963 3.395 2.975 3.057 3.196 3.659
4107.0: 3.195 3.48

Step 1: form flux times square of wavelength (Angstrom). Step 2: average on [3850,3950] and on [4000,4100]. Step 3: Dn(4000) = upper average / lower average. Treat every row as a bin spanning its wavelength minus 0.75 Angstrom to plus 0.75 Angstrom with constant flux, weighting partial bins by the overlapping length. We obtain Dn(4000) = 1.73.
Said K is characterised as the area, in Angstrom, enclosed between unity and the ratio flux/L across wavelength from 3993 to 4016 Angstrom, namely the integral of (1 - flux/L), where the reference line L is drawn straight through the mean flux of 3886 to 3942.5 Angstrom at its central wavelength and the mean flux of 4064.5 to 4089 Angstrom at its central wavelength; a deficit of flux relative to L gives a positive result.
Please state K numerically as -4.6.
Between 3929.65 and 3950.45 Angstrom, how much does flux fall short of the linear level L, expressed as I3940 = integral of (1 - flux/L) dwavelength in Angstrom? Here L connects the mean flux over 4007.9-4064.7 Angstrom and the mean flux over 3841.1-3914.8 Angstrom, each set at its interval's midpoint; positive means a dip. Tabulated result 6.5 Angstrom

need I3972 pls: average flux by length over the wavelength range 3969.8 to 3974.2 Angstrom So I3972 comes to 1.55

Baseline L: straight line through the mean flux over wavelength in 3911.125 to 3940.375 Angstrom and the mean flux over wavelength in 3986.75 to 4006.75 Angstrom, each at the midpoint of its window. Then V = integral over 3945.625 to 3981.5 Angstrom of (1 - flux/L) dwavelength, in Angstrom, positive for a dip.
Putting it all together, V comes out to 6.8 Angstrom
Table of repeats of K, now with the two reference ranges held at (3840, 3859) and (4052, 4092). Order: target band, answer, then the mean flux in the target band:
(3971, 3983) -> 2.2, 2.37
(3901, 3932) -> 1.7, 2.34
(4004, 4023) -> -3.4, 3.69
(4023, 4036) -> -0.2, 3.28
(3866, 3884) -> -0.1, 2.23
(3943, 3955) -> 0.4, 2.61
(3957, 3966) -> 2.1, 2.12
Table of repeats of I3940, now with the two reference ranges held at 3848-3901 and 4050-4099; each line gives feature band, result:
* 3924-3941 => 6.1 Angstrom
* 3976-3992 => -1.1 Angstrom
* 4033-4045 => -1.8 Angstrom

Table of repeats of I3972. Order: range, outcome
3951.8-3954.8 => 2.87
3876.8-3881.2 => 2.41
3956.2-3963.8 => 2.42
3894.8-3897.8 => 2.74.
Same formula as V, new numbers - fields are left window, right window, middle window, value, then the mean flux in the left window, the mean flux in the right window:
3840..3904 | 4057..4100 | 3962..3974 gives 5.5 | 2.21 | 3.47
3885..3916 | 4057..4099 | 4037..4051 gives -2.1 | 2.5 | 3.47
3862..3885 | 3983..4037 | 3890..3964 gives 9.7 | 2.19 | 3.5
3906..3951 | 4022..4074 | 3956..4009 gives 1.1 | 2.2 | 3.48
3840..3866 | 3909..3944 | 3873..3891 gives -0.9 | 2.06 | 2.11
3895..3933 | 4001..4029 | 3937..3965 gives 3.8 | 2.35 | 3.56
